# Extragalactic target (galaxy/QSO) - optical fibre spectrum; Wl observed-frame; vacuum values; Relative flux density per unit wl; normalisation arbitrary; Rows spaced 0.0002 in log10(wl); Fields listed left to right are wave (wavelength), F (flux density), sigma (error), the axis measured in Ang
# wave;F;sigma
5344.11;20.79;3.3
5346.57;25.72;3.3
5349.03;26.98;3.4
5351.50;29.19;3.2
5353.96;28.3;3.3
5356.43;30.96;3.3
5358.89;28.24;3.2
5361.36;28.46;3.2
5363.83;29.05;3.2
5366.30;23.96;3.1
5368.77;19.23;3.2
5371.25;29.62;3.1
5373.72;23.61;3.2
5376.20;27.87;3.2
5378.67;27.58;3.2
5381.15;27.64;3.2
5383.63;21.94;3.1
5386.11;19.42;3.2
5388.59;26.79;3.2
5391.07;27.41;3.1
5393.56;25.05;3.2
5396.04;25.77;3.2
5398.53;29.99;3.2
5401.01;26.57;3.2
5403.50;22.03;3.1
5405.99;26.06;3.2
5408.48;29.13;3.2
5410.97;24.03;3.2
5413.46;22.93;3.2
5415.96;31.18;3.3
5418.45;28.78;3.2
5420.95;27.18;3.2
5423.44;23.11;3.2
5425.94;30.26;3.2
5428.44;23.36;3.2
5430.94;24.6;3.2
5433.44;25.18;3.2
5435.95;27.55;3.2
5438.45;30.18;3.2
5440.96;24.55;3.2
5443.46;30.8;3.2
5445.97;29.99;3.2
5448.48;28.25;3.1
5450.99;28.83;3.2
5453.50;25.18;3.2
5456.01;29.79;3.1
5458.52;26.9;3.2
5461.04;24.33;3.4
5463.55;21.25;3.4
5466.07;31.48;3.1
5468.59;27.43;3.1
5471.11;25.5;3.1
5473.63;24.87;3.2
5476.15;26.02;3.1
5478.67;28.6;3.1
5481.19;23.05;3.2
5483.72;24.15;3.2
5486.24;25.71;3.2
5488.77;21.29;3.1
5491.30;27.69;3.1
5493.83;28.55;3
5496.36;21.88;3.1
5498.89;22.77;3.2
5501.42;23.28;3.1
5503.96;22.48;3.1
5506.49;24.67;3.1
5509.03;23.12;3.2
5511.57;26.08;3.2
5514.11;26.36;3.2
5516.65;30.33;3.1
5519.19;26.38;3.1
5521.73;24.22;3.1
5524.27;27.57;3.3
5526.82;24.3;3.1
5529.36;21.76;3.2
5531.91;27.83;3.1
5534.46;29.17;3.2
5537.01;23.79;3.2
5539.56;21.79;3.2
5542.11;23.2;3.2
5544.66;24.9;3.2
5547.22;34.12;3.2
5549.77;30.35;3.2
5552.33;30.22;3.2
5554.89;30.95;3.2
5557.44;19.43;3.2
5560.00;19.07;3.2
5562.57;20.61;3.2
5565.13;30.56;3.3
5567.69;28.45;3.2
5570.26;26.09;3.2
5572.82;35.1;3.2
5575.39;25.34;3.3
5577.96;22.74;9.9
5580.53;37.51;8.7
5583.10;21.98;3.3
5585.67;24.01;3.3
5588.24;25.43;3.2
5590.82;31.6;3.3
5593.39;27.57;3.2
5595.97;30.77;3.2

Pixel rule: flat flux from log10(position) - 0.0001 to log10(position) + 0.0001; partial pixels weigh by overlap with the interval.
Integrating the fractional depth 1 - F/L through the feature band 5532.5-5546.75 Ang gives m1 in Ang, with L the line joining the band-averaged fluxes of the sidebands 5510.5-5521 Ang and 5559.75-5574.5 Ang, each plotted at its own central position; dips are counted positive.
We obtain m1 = 1.0 Ang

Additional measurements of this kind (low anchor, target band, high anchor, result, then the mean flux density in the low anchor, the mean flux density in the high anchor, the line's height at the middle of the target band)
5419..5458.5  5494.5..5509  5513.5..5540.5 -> 1.6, 27.3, 25.8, 26.2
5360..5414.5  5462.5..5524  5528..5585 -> 2.0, 25.7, 26.6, 26.2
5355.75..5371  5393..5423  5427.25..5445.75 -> 0.3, 26.7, 26.8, 26.8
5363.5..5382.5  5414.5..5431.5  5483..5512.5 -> -1.2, 25.9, 24.3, 25.3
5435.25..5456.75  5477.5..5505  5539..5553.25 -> 3.5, 28.3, 27.6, 28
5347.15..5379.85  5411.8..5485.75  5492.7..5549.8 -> -1.3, 27.1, 25.5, 26.2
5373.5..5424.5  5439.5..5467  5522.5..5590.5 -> -1.3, 26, 26.5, 26.1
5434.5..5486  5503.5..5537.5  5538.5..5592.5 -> 1.5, 26.9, 26.9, 26.9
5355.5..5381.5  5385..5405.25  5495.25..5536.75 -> 0.8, 26.9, 25.1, 26.5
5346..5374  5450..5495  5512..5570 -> 0.6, 27.1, 26.1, 26.5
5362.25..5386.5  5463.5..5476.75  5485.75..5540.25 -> -0.7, 25.2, 25.1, 25.1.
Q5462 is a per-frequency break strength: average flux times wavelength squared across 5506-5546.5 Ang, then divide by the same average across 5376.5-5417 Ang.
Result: 1.03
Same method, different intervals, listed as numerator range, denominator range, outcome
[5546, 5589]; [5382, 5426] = 1.11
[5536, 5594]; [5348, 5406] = 1.09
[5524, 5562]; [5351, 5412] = 1.04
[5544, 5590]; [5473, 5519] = 1.11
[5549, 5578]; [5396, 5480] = 1.04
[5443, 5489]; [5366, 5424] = 1.06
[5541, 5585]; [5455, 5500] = 1.09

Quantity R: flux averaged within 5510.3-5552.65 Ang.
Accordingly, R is 26.5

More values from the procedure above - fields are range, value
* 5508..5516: 25.6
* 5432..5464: 27.3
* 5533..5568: 26.1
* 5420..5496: 26.5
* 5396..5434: 26.3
